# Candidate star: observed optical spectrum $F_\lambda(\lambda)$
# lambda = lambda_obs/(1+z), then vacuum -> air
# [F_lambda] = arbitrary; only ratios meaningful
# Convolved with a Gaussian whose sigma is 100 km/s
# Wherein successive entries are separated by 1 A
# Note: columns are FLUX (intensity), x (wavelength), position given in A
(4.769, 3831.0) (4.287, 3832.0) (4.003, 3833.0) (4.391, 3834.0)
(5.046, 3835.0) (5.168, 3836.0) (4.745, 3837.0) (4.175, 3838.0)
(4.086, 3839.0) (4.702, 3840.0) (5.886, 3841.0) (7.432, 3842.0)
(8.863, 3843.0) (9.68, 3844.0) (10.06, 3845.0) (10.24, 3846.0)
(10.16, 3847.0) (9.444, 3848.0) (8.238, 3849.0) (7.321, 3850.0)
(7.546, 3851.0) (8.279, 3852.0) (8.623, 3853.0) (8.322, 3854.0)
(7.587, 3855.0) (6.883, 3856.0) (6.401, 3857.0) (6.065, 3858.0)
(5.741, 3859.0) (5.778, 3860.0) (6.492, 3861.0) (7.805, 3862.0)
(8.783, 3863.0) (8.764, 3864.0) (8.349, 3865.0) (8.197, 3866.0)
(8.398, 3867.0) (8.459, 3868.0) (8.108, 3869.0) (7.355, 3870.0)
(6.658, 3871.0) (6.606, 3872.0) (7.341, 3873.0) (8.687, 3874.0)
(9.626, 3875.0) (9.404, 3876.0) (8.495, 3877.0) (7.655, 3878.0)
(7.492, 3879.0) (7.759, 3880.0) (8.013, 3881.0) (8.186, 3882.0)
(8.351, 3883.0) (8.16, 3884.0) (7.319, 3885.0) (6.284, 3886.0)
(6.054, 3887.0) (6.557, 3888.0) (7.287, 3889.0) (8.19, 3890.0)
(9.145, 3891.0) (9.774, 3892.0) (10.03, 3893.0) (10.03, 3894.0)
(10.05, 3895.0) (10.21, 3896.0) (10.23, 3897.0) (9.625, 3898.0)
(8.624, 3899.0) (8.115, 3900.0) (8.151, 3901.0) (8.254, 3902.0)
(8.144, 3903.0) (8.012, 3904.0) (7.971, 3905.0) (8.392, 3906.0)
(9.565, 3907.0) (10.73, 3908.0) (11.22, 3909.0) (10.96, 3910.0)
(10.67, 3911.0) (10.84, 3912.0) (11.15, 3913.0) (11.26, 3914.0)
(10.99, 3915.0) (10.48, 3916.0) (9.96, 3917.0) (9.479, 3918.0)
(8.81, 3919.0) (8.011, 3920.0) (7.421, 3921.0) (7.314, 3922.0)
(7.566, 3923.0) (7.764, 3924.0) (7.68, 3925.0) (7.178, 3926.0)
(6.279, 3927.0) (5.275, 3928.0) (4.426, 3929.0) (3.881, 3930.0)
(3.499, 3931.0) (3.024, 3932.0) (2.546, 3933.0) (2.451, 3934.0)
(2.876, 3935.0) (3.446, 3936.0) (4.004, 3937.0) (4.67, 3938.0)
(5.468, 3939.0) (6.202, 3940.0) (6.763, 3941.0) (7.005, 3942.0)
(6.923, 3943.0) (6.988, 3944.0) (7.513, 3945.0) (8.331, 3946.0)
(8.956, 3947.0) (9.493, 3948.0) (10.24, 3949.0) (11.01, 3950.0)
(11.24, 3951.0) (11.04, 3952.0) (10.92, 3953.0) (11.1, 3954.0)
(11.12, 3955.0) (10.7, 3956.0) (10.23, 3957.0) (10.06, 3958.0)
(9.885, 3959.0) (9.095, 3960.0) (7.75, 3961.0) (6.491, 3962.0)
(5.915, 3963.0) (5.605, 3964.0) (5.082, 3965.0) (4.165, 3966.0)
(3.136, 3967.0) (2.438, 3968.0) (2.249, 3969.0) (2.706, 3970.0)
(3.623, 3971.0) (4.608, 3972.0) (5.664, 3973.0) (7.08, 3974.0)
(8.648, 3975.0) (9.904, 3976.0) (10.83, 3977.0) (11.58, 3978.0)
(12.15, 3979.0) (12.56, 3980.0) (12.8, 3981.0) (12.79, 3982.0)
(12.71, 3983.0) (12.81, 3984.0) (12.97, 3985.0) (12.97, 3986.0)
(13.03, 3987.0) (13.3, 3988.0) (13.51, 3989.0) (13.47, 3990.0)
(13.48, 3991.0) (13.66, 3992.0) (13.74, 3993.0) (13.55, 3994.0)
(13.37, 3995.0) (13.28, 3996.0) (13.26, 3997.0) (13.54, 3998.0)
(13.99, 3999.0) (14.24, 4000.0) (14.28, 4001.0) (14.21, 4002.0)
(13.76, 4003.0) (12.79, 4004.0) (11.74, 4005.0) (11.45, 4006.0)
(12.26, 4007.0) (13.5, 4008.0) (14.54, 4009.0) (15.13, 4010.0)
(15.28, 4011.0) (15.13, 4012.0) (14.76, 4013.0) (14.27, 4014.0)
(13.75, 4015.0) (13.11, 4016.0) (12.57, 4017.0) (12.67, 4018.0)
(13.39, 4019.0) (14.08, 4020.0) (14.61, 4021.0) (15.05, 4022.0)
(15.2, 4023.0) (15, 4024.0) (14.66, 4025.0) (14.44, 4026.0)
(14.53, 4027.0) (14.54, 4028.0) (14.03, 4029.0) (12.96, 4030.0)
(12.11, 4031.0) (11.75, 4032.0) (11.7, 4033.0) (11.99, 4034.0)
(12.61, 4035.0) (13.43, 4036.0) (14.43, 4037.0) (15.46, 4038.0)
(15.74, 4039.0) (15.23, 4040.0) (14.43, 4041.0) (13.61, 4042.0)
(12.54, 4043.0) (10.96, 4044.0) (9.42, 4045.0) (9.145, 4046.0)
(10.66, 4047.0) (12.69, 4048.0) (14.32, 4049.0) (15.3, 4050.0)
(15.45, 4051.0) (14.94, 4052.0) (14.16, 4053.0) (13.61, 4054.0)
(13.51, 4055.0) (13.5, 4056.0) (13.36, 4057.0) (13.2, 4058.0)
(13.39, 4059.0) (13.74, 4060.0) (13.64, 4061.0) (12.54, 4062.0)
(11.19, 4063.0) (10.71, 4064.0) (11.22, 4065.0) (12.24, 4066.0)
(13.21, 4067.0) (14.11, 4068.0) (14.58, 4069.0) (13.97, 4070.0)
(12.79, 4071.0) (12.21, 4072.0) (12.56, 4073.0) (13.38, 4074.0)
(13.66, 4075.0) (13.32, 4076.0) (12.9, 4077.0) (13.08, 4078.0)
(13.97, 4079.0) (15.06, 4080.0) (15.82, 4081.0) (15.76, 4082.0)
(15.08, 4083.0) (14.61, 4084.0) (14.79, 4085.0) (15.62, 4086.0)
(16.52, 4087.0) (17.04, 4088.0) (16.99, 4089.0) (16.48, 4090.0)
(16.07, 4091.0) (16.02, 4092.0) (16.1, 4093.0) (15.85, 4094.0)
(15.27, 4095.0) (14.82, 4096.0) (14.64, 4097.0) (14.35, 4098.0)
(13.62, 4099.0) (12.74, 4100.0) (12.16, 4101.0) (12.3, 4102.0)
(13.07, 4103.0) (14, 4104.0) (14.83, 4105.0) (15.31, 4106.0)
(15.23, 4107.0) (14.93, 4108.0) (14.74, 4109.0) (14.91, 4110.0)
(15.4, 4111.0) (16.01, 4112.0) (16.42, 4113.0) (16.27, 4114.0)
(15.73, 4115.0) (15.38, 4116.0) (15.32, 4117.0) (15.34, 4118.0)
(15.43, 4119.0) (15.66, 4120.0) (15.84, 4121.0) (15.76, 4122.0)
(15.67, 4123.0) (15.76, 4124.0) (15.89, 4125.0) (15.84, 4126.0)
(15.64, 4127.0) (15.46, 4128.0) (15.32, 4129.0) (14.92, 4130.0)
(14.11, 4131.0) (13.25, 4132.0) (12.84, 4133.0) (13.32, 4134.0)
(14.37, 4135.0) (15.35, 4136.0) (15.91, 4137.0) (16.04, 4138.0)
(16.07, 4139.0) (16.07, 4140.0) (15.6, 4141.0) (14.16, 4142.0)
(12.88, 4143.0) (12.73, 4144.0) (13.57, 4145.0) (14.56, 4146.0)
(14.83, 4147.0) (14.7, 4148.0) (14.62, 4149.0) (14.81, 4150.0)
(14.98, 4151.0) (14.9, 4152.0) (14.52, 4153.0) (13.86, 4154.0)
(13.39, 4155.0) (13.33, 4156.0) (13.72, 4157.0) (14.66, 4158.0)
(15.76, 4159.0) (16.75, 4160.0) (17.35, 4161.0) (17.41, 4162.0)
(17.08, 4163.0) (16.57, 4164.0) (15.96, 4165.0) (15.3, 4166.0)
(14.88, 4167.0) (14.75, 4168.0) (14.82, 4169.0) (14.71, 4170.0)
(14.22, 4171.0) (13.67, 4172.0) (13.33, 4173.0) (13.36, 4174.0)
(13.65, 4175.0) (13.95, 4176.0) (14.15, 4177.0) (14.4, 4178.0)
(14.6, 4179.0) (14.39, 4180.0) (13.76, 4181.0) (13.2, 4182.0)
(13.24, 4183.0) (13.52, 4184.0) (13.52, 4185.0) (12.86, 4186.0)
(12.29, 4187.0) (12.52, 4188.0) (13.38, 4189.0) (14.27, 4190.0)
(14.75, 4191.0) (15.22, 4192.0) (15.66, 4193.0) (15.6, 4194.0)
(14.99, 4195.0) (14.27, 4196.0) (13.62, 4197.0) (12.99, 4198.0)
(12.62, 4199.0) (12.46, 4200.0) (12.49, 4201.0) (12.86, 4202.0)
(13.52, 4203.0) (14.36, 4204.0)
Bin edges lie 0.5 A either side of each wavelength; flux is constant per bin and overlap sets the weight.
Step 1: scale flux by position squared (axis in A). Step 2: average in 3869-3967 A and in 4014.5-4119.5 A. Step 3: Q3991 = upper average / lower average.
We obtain 1.89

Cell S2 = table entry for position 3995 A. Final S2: 13.37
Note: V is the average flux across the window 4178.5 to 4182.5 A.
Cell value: 14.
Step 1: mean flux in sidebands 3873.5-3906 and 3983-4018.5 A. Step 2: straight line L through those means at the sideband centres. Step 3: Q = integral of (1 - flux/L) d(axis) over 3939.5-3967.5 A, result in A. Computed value 7.41 A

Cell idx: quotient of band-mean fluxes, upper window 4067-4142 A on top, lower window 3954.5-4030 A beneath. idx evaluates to 1.3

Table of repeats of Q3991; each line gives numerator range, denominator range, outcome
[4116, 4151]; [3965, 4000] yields 1.55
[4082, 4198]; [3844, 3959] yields 2.05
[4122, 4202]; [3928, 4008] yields 1.73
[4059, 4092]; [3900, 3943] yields 2.06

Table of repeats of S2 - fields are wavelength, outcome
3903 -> 8.144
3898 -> 9.625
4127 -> 15.64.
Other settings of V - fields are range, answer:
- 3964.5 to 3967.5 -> 4.13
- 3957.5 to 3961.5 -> 9.2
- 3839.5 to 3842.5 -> 6.01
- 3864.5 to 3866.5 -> 8.27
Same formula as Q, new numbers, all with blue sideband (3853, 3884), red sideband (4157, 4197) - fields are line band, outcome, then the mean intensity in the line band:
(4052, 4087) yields -4.06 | 13.6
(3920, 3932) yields 3.80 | 6.15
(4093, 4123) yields -4.29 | 14.9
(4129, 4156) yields -1.32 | 14.5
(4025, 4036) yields -1.78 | 13.2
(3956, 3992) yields 3.69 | 9.1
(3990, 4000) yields -2.88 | 13.6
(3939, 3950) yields 1.82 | 7.88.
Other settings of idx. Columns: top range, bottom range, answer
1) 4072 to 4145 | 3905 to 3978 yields 1.98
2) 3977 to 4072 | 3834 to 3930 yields 1.65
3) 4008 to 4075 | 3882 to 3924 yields 1.50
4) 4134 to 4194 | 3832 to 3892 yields 1.96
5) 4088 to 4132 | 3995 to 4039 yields 1.10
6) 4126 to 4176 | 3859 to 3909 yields 1.78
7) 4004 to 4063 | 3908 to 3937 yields 1.83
